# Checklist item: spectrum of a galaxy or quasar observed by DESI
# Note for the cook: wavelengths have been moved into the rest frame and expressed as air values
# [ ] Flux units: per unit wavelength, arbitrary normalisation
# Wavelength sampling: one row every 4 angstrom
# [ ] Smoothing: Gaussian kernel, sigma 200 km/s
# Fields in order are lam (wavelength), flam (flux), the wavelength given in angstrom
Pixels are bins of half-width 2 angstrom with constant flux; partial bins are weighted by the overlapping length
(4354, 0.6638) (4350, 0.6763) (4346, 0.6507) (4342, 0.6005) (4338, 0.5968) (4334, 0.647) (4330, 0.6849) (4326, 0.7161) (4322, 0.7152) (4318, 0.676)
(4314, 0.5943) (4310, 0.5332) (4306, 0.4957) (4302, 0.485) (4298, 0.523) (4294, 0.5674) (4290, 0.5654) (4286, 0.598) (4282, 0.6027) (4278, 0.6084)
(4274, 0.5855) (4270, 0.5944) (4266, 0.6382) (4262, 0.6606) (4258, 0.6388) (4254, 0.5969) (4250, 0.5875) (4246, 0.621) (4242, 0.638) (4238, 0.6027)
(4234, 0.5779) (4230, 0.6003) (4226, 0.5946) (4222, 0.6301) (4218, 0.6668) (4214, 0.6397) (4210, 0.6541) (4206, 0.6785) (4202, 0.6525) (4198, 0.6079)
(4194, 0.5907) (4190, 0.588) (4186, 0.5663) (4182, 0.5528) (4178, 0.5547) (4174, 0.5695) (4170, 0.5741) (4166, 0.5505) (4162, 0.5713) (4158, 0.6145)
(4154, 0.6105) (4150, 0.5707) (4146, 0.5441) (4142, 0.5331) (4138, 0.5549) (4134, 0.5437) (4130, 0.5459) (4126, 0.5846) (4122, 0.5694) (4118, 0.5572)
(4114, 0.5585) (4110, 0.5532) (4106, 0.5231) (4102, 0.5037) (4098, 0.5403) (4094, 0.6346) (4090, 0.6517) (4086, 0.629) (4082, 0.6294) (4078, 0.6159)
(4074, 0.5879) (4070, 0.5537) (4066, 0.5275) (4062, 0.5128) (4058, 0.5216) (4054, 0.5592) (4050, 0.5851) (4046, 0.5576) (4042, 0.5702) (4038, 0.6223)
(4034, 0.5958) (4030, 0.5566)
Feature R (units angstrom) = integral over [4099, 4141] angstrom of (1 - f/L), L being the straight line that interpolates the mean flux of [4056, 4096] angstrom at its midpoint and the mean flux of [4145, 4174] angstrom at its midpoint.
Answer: 2.4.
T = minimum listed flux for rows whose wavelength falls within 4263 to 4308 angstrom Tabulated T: 0.485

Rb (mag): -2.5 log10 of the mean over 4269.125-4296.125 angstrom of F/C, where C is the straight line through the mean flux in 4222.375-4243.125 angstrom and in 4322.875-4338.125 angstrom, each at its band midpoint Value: 0.09 mag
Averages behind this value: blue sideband 0.603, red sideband 0.673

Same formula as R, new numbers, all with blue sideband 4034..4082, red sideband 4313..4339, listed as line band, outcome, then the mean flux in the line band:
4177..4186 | 0.8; 0.556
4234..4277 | 1.8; 0.614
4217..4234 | 0.4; 0.615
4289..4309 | 4.0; 0.526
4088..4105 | 0.1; 0.579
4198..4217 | -0.9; 0.652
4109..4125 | 0.8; 0.562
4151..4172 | 0.8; 0.584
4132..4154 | 1.7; 0.555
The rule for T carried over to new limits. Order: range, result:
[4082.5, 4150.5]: 0.5037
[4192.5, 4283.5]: 0.5779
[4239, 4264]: 0.5875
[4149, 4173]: 0.5505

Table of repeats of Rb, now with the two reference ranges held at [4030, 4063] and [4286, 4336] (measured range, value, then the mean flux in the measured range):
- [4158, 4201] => 0.01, 0.576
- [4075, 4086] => -0.09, 0.621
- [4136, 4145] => 0.07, 0.544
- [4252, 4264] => -0.07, 0.632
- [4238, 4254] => -0.04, 0.612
